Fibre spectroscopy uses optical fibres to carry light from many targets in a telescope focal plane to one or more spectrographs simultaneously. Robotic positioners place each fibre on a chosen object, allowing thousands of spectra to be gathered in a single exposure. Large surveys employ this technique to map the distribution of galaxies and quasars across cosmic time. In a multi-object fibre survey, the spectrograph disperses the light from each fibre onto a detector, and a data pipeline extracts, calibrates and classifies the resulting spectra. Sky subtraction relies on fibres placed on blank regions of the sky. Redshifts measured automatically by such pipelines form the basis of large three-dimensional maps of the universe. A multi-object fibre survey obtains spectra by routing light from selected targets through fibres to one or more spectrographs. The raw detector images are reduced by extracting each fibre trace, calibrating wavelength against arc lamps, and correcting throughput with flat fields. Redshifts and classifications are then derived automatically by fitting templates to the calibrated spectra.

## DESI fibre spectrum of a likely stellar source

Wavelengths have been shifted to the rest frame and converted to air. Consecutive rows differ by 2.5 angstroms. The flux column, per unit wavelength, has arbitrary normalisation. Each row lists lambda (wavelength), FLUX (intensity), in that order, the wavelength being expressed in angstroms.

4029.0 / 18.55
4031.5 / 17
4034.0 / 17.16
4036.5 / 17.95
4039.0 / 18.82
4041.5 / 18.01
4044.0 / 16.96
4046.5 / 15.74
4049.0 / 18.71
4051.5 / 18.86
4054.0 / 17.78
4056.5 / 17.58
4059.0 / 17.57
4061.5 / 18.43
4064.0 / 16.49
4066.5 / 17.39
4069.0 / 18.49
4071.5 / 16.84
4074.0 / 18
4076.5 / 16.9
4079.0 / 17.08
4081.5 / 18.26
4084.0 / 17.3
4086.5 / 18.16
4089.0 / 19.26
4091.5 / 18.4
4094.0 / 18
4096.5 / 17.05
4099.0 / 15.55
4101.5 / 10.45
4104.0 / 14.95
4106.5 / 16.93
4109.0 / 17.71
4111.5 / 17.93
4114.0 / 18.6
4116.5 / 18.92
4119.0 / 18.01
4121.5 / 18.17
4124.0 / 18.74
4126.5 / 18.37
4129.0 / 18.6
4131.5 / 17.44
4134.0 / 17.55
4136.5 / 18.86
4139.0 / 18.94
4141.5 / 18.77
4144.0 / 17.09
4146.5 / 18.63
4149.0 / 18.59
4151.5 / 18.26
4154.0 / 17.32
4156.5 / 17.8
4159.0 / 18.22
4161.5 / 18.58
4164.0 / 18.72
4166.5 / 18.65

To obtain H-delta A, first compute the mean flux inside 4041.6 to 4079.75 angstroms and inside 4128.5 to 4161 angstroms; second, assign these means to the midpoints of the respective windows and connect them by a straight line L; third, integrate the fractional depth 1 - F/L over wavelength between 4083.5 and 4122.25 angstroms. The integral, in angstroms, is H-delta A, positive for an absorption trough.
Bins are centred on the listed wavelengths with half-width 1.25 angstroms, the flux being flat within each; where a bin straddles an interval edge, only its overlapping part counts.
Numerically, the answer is 1.4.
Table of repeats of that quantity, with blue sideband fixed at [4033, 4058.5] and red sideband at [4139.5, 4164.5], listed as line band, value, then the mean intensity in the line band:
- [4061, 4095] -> 0.24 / 17.8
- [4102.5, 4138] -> 0.40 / 17.9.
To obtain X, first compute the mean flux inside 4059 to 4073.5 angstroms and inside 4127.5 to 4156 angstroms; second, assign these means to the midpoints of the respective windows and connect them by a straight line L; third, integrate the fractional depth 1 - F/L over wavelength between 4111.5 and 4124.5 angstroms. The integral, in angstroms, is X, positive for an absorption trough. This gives -0.3 angstroms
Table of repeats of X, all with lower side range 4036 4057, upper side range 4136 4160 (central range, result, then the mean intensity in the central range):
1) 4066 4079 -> 0.3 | 17.5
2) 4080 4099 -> 0.1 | 17.9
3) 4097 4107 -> 2.0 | 14.5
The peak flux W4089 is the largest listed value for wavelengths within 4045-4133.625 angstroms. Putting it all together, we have 19.26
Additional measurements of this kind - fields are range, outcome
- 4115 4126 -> 18.92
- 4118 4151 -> 18.94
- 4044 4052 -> 18.86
